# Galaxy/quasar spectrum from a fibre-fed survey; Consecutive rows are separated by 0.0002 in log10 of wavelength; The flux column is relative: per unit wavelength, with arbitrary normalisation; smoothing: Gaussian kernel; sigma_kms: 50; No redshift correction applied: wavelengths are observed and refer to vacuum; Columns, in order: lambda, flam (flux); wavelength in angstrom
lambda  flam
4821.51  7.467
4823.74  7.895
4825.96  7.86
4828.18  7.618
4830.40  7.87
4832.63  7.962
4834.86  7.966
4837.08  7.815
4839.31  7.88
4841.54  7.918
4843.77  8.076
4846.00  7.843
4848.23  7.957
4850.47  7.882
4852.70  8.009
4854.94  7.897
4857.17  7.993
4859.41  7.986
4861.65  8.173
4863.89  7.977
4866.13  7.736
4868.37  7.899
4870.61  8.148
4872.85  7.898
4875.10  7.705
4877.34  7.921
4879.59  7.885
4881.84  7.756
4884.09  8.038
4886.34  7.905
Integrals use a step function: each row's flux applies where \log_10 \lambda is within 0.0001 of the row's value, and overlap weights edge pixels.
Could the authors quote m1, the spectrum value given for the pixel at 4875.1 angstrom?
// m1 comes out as 7.705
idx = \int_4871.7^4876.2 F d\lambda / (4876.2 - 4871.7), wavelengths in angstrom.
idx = 7.8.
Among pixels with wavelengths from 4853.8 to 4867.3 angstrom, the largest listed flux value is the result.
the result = 8.173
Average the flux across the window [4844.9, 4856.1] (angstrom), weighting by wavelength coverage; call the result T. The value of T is 7.92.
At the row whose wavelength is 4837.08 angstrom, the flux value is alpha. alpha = 7.815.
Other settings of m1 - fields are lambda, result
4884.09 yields 8.038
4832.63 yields 7.962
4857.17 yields 7.993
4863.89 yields 7.977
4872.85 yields 7.898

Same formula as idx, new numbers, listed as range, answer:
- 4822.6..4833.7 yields 7.84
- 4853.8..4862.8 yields 8.01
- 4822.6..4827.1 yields 7.87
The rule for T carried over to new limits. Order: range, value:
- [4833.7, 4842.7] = 7.9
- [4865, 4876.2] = 7.88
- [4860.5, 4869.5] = 7.95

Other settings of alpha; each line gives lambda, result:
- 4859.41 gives 7.986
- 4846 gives 7.843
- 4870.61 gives 8.148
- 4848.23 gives 7.957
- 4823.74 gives 7.895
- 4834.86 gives 7.966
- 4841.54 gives 7.918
